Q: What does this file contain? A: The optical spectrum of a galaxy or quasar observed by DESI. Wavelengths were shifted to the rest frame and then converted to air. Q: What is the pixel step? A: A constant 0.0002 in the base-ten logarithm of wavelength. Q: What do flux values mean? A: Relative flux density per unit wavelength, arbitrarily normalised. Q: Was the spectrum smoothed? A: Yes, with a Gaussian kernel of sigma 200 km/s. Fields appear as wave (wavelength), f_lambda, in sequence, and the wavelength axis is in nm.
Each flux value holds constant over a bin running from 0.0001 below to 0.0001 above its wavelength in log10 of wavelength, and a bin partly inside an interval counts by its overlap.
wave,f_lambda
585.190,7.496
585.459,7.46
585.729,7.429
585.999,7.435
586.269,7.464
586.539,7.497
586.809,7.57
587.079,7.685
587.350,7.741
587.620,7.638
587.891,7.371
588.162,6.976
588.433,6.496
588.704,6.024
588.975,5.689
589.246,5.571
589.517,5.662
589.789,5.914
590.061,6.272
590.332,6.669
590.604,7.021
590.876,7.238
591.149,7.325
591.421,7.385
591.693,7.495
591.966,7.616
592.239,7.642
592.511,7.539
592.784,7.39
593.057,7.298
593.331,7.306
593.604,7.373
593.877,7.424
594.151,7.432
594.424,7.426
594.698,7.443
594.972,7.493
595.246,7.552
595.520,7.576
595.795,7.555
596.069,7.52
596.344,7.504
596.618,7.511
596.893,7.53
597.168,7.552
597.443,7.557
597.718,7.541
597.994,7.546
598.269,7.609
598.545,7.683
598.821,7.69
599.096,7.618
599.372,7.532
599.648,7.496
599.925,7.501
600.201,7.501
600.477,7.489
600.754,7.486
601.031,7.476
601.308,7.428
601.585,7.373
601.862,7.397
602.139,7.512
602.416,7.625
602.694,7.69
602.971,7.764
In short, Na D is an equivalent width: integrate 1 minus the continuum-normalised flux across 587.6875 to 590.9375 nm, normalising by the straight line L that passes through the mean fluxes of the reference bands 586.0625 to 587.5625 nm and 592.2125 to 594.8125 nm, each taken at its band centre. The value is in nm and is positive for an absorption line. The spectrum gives 0.48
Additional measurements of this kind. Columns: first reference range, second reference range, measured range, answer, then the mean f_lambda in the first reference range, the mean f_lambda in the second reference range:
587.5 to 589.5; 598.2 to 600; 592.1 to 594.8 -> -0.17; 6.48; 7.59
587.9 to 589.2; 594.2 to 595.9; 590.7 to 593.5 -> -0.18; 6.35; 7.5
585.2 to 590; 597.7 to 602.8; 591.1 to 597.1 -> -0.20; 6.92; 7.53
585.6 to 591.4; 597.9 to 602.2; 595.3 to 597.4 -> -0.06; 6.9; 7.52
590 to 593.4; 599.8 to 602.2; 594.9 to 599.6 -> -0.11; 7.27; 7.46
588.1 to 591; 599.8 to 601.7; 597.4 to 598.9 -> -0.09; 6.3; 7.47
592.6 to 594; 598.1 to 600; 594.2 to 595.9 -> -0.02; 7.36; 7.59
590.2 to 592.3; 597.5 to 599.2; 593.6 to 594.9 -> 0.00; 7.28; 7.61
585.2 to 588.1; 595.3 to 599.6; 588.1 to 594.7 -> 0.53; 7.51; 7.57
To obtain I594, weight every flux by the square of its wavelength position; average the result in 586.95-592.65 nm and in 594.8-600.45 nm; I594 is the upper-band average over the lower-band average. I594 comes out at 1.12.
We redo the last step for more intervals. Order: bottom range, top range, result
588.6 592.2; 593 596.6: 1.14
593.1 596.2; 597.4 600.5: 1.03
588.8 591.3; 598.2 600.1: 1.23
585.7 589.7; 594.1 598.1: 1.12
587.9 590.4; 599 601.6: 1.26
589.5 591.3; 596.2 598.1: 1.16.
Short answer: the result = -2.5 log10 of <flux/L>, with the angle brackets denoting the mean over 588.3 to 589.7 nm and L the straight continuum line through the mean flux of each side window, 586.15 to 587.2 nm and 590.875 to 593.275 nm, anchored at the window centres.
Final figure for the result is 0.26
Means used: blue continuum 7.56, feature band 5.89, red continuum 7.44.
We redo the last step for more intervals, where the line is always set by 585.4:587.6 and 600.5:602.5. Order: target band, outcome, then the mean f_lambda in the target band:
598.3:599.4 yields -0.02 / 7.64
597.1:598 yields -0.01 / 7.55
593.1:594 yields 0.02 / 7.36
